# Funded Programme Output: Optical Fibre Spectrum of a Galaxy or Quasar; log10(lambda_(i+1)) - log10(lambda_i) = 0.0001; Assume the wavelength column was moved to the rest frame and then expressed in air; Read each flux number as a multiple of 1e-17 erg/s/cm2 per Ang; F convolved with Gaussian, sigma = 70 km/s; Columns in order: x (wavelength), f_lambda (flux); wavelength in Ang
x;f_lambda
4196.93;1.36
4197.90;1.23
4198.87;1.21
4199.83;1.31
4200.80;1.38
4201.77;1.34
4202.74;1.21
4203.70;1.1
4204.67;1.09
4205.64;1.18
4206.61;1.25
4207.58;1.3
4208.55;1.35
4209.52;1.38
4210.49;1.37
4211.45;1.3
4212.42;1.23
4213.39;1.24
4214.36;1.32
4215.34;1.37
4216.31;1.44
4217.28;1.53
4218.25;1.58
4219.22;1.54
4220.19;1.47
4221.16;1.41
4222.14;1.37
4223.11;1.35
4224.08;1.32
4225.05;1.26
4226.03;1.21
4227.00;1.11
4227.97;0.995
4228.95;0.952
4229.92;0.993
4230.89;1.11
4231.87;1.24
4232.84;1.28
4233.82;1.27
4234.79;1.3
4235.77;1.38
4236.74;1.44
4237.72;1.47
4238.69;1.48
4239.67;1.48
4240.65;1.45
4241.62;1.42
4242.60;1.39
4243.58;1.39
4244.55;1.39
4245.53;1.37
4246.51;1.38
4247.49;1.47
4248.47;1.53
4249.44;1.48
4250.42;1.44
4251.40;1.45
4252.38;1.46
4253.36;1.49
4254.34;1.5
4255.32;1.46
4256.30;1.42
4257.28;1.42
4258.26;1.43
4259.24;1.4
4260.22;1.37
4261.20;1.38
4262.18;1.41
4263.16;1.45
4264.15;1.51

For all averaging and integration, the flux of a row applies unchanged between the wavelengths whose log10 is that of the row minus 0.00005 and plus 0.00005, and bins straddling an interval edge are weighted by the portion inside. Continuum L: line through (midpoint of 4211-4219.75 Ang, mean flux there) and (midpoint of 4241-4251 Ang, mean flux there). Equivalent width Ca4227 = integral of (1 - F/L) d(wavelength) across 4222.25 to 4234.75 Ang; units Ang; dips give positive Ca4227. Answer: 2.0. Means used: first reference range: 1.39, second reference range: 1.43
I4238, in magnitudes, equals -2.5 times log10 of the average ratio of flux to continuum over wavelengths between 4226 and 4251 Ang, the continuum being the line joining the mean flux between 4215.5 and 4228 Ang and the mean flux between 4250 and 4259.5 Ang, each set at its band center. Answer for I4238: 0.07 mag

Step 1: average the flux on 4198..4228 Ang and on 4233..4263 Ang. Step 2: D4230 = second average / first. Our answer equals 1.1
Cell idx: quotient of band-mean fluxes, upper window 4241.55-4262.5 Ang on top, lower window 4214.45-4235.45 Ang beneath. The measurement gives 1.11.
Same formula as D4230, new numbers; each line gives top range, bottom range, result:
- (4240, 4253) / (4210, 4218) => 1.06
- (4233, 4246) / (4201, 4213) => 1.11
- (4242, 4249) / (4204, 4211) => 1.12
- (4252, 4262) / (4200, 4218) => 1.10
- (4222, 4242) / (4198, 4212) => 1.01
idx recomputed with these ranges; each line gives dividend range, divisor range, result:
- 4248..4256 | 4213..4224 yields 1.04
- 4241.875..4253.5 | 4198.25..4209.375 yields 1.15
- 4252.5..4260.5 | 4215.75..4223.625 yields 0.99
